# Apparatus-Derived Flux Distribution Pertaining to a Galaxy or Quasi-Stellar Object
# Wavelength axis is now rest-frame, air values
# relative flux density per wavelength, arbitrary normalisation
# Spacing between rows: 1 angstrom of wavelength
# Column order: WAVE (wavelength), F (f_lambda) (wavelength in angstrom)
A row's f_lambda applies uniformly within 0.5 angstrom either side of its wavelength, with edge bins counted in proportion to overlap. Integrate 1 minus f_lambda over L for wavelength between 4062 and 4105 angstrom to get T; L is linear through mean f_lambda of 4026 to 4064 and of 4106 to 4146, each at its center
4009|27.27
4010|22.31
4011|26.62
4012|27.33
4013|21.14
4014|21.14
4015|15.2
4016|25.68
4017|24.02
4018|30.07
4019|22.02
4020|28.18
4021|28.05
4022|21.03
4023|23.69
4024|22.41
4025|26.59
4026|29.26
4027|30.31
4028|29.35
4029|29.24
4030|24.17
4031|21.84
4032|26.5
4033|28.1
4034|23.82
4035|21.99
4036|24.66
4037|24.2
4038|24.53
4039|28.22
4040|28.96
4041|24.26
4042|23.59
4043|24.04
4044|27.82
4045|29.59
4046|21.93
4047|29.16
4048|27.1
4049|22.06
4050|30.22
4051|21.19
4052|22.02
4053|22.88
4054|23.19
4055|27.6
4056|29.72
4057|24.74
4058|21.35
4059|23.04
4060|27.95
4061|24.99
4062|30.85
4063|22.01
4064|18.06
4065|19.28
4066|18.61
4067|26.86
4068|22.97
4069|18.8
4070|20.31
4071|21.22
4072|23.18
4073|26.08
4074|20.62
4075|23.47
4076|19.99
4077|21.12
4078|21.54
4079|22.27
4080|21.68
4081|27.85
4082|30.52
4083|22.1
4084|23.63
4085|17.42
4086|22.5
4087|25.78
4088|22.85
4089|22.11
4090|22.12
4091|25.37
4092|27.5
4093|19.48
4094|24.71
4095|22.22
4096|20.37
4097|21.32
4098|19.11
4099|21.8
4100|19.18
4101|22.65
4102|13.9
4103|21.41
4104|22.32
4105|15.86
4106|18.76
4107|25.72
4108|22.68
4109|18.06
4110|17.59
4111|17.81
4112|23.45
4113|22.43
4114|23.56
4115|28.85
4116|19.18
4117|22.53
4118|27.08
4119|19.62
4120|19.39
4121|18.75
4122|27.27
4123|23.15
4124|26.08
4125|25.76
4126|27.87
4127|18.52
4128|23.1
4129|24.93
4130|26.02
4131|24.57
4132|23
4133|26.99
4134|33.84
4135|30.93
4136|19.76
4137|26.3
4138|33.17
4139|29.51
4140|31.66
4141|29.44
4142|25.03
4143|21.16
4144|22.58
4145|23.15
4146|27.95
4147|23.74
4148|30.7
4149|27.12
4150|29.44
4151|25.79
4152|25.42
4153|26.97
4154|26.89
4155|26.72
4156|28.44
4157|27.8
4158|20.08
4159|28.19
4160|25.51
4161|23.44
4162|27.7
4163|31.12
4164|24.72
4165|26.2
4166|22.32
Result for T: 5.0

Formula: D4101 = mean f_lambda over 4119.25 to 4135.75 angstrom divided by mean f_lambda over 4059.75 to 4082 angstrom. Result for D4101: 1.1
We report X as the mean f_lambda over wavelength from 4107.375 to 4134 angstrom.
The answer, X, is 23.2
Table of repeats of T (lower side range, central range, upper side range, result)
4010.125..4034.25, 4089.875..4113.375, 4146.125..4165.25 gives 4.5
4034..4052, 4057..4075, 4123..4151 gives 2.0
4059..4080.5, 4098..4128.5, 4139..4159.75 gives 3.6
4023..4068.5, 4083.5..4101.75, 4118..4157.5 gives 2.4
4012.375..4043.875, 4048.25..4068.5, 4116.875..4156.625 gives 1.0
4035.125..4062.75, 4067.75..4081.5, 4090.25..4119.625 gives 0.8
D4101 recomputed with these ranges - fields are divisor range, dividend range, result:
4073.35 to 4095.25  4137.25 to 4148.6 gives 1.17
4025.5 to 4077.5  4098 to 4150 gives 0.97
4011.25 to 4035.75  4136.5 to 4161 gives 1.07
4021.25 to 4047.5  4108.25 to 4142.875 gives 0.95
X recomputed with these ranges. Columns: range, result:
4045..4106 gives 22.9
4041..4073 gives 24.1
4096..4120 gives 21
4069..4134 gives 22.5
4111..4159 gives 25.4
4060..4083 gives 22.9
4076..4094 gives 23.2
